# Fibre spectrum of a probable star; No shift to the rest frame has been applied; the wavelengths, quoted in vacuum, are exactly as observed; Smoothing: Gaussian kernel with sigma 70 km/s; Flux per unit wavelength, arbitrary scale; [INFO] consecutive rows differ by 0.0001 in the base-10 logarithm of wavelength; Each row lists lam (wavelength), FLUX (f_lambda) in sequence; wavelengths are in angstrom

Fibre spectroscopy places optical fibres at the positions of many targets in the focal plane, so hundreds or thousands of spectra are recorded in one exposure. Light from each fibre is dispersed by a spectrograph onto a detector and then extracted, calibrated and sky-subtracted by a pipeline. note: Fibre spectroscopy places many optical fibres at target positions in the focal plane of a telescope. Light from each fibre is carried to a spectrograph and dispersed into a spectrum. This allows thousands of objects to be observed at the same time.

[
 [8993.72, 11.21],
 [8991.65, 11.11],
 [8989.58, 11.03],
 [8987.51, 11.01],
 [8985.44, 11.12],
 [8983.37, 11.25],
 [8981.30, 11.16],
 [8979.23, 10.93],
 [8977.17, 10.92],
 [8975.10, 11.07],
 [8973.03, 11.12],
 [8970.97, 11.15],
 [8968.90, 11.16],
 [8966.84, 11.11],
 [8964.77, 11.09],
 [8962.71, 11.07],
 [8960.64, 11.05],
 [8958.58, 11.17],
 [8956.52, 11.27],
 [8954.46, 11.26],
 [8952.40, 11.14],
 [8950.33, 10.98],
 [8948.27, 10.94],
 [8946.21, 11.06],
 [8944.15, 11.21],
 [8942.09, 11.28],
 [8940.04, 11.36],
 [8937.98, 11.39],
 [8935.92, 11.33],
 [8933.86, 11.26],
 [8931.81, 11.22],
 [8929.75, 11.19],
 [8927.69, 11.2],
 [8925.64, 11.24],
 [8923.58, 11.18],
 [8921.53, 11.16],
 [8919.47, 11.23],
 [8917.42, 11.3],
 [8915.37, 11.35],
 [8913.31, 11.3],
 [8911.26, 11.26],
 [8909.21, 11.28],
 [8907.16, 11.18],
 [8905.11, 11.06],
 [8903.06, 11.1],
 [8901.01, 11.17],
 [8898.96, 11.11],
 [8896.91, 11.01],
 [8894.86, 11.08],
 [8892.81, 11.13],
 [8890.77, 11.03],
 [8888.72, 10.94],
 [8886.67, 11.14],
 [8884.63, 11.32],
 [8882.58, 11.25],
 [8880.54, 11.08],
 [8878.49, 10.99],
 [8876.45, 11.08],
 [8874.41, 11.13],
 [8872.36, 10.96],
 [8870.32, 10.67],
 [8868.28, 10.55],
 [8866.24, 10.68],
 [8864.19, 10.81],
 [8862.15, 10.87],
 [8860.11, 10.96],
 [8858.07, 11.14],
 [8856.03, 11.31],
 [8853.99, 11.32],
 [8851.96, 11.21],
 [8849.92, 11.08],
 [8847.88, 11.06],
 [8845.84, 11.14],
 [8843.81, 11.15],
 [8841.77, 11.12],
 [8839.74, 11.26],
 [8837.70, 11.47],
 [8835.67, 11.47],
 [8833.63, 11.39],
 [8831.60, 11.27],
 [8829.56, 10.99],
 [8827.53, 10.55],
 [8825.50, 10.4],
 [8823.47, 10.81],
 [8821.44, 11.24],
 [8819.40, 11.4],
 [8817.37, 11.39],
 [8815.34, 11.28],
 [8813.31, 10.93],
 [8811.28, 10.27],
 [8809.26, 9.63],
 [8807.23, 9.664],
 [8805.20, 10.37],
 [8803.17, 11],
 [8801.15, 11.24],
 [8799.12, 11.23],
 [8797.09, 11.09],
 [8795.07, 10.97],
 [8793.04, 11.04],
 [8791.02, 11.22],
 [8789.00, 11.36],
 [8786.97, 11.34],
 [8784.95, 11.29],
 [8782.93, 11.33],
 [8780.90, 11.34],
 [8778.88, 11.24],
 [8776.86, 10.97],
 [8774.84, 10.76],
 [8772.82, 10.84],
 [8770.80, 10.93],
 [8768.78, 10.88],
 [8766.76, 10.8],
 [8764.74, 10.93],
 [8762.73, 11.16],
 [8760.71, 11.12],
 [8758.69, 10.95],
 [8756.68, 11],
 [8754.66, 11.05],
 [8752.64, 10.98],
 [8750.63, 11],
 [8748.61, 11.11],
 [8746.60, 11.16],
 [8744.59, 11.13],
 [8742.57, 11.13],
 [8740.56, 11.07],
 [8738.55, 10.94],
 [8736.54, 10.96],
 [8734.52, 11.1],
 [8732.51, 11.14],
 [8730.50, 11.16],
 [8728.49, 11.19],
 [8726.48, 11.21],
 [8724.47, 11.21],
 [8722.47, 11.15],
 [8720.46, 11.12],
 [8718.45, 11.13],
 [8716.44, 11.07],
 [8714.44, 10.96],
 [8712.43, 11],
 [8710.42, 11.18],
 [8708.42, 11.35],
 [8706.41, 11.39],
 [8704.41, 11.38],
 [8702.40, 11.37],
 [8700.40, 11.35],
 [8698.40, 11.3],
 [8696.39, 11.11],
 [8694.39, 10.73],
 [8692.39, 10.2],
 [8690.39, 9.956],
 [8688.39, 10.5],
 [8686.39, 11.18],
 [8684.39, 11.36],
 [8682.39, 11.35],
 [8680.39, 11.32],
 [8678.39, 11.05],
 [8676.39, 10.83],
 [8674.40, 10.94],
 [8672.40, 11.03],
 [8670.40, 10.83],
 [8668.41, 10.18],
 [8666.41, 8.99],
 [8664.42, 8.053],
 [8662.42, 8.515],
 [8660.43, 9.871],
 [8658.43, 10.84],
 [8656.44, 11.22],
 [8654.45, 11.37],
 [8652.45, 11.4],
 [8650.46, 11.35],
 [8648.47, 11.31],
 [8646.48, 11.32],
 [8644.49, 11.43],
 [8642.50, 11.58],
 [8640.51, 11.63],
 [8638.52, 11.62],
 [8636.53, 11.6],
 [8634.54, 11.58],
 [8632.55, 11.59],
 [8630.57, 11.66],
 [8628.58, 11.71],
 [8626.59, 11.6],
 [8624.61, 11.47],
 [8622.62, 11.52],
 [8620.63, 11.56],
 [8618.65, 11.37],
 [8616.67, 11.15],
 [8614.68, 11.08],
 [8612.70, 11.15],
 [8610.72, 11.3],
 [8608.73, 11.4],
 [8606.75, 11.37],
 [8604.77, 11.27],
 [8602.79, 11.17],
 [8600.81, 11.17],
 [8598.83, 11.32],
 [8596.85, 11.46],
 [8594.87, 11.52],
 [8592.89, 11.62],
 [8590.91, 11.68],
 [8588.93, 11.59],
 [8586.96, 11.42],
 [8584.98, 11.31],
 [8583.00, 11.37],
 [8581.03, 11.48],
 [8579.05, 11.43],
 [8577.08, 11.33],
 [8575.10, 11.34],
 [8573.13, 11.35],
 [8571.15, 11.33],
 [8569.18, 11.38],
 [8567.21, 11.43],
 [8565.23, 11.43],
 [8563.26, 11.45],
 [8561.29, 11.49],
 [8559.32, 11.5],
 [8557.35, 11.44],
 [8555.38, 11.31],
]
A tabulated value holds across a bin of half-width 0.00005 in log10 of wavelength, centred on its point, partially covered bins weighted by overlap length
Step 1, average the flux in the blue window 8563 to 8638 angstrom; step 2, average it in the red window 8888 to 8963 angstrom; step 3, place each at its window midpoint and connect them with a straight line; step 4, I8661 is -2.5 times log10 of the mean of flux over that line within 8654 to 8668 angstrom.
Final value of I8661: 0.16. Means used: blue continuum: 11.4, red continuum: 11.2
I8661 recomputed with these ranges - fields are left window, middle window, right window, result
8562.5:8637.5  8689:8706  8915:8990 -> 0.040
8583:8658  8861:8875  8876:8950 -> 0.041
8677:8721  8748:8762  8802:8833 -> -0.011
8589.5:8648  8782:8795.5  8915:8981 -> 0.006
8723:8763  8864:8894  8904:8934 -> 0.020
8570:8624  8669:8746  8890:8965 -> 0.024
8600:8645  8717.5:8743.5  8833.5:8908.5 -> 0.016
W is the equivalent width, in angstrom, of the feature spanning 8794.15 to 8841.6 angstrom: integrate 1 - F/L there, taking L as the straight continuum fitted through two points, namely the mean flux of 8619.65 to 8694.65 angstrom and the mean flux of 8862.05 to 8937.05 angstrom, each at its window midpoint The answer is 0.5 angstrom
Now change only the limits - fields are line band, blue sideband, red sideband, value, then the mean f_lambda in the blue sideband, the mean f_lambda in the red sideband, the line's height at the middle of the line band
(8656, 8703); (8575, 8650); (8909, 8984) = 3.34 angstrom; 11.4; 11.2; 11.4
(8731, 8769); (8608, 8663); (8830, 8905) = 0.51 angstrom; 11.3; 11.1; 11.2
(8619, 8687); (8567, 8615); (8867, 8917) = 1.75 angstrom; 11.4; 11.1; 11.3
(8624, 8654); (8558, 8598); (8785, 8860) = -0.48 angstrom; 11.4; 11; 11.3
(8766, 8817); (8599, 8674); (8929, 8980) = 0.82 angstrom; 11.1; 11.2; 11.1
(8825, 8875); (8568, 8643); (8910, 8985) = 0.91 angstrom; 11.4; 11.2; 11.2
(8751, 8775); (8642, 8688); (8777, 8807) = 0.13 angstrom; 10.7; 11.1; 11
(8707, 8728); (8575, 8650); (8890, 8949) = 0.39 angstrom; 11.4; 11.2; 11.4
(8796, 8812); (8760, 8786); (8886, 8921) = 0.73 angstrom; 11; 11.2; 11.1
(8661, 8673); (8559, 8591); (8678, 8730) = 1.74 angstrom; 11.4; 11.1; 11.2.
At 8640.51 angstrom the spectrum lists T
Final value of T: 11.63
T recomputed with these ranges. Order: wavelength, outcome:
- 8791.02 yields 11.22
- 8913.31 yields 11.3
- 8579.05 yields 11.43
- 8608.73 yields 11.4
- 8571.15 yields 11.33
